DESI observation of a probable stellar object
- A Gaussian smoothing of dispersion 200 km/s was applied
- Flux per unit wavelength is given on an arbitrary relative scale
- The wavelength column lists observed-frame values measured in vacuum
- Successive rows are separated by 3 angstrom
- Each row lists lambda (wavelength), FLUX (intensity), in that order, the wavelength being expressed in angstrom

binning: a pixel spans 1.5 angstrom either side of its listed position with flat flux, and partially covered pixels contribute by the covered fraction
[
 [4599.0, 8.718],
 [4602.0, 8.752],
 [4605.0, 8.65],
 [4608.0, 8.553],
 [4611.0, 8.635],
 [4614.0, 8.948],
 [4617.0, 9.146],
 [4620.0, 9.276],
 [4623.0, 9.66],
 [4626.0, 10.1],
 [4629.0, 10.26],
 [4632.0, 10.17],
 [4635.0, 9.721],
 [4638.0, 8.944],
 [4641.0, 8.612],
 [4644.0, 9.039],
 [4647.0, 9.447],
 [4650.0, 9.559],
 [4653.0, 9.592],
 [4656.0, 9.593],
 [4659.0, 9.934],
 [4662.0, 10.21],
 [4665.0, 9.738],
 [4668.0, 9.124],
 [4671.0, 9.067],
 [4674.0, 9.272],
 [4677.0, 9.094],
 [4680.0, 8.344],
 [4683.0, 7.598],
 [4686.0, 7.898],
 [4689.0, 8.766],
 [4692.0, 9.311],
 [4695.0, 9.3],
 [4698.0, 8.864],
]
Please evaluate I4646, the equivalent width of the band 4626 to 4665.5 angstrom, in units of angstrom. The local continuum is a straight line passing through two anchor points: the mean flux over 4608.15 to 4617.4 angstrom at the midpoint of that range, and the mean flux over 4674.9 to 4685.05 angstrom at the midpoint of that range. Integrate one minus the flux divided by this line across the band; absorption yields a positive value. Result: -4.6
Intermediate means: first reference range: 8.83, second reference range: 8.38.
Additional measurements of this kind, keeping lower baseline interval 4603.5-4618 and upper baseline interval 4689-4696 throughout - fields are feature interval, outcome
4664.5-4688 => 1.0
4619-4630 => -1.2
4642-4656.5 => -0.7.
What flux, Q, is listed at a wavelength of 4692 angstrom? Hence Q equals 9.311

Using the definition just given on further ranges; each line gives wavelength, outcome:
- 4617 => 9.146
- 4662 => 10.21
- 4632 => 10.17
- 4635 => 9.721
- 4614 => 8.948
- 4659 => 9.934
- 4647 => 9.447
